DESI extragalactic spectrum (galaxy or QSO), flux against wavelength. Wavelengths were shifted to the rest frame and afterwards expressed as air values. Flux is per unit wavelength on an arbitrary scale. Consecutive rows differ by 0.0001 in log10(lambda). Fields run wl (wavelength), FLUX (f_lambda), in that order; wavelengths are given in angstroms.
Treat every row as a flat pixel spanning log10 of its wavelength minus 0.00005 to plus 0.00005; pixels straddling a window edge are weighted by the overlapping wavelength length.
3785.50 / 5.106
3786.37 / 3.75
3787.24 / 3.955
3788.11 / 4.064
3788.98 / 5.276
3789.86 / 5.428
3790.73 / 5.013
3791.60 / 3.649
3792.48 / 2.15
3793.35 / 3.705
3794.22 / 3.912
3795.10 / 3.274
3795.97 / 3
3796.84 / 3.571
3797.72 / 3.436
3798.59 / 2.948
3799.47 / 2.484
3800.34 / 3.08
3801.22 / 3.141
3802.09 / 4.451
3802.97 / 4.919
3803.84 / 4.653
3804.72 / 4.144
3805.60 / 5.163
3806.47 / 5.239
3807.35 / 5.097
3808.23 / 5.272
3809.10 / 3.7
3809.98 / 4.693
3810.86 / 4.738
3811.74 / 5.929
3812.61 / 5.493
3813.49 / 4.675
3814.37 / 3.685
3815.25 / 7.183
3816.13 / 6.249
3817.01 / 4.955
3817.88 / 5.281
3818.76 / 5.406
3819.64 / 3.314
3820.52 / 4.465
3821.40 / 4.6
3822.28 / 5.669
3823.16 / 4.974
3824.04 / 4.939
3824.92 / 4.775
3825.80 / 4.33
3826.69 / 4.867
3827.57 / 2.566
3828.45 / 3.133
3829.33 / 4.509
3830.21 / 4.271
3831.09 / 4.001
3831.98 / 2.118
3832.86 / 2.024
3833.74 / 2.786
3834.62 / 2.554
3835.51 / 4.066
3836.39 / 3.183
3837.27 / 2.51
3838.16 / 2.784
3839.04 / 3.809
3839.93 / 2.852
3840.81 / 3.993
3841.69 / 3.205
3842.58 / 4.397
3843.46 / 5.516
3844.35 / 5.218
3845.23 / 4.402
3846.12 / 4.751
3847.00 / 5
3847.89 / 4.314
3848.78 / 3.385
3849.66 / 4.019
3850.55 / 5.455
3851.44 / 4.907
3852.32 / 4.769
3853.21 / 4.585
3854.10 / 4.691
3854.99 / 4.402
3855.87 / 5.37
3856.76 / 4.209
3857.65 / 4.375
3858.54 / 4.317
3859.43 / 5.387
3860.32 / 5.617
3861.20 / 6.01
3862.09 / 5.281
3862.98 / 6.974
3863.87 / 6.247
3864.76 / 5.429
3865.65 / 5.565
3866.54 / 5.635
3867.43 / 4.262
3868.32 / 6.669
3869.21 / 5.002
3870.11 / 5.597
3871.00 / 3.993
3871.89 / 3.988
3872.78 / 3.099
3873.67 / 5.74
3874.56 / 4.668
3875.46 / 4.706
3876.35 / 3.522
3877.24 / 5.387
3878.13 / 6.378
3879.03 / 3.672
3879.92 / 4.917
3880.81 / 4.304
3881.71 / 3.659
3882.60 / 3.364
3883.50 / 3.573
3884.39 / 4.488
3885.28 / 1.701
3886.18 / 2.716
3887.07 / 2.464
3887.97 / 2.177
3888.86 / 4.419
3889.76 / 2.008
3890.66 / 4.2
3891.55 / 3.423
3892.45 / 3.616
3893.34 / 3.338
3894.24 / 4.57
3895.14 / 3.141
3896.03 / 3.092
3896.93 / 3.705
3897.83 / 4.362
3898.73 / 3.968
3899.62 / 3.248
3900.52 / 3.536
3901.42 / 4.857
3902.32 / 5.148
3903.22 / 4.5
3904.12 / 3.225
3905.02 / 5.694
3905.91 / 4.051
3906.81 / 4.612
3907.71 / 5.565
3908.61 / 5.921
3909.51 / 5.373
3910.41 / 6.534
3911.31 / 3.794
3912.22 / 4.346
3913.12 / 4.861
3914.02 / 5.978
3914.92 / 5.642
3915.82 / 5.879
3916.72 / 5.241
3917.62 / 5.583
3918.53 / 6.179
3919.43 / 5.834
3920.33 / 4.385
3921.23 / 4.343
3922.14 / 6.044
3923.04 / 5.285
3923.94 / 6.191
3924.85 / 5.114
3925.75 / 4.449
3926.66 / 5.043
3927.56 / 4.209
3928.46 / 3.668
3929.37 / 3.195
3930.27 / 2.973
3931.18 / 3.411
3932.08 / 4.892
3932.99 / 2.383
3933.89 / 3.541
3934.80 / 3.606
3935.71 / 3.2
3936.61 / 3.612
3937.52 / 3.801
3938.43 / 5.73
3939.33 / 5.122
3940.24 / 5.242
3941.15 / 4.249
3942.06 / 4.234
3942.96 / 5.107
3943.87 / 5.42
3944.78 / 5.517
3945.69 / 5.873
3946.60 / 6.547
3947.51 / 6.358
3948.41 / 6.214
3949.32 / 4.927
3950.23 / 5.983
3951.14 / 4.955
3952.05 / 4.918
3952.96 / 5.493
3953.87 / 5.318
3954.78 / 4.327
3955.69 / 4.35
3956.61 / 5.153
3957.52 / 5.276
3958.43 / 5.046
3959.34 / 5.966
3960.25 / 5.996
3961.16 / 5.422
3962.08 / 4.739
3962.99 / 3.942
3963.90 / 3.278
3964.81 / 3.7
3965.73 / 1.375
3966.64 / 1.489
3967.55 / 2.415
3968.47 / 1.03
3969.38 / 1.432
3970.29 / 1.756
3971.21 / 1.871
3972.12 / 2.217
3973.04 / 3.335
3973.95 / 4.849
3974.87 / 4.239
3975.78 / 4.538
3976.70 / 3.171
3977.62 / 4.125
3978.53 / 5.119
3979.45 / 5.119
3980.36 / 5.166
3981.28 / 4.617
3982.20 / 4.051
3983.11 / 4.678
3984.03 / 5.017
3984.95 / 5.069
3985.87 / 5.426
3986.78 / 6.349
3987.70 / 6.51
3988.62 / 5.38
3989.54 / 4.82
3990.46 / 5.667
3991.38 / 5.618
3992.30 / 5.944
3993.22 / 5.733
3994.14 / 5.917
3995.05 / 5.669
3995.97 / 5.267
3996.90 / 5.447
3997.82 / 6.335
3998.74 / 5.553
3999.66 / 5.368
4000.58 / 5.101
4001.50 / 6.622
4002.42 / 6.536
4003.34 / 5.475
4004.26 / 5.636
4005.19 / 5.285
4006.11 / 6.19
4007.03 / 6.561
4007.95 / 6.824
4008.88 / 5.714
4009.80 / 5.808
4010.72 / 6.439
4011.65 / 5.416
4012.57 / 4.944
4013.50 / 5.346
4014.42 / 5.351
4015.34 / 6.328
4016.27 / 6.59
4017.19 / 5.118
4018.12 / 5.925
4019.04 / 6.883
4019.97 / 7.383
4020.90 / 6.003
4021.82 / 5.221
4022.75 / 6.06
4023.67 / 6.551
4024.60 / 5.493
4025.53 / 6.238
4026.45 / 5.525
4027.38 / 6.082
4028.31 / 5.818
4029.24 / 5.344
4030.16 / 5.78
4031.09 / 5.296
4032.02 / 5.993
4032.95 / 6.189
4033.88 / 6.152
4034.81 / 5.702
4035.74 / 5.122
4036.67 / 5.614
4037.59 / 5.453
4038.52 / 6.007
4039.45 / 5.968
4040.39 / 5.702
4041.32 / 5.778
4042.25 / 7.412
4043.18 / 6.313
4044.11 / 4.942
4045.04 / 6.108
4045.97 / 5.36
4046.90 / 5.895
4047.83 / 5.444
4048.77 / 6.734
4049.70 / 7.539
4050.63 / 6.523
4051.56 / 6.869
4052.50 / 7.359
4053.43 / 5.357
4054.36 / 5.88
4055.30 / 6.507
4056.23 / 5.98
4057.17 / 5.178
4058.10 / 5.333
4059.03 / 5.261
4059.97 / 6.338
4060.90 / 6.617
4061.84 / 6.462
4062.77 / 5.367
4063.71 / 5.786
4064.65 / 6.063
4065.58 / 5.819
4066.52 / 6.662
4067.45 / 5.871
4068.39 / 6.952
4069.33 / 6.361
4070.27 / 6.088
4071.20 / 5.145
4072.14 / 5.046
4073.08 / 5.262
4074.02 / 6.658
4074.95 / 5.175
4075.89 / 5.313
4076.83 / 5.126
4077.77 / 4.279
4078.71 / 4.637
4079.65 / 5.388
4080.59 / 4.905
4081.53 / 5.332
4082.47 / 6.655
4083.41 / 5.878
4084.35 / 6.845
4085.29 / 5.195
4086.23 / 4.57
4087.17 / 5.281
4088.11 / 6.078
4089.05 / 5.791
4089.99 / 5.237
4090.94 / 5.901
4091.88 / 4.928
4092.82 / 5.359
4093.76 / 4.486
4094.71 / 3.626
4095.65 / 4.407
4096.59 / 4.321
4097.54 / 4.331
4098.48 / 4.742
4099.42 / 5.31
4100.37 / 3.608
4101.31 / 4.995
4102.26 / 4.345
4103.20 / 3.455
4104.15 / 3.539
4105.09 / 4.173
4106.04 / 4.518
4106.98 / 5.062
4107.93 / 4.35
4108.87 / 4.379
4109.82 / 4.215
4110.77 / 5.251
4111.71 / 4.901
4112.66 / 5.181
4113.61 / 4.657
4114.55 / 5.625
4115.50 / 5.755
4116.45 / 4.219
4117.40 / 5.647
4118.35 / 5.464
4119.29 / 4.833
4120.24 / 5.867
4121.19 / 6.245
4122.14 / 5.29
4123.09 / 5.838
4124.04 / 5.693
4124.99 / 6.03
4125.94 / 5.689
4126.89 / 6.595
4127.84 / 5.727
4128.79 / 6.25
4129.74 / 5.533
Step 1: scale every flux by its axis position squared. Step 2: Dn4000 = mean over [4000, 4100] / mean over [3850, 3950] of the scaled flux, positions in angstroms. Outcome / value 1.34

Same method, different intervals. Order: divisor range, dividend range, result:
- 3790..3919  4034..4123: 1.39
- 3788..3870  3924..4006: 1.13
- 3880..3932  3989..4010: 1.40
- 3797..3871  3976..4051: 1.39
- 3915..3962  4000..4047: 1.25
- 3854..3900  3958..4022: 1.21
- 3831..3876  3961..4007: 1.10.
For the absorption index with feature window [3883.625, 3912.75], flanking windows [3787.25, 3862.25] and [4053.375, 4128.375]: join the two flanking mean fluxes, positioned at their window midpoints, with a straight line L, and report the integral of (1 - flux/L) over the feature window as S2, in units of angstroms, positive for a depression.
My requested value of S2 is 3.78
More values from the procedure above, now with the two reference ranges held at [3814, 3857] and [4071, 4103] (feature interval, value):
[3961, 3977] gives 5.80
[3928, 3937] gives 2.23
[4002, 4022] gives -4.57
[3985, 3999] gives -2.65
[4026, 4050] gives -4.58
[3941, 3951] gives -1.91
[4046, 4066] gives -4.37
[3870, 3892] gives 2.53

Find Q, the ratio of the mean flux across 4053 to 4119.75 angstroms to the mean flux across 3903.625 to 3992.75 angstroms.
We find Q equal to 1.1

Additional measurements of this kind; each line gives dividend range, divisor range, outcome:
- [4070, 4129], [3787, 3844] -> 1.24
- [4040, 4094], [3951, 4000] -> 1.28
